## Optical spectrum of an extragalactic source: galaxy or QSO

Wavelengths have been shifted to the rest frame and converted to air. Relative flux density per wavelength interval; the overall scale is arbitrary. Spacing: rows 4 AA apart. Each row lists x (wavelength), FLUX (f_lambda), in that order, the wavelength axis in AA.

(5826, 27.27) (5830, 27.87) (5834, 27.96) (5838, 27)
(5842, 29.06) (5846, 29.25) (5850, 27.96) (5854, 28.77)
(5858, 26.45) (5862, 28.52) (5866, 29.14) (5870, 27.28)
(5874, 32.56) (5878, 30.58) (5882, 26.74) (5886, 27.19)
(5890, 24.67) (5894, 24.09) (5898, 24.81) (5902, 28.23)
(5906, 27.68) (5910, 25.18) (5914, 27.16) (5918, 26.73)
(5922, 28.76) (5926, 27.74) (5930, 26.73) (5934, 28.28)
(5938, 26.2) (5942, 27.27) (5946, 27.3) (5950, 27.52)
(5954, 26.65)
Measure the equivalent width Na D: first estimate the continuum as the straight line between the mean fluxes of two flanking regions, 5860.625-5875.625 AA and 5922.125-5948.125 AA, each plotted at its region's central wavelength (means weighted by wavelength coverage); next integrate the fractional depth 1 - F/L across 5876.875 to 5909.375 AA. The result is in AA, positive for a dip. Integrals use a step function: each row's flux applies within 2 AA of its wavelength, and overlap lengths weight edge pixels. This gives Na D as 2.3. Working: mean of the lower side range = 29.3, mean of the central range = 26.6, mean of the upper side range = 27.4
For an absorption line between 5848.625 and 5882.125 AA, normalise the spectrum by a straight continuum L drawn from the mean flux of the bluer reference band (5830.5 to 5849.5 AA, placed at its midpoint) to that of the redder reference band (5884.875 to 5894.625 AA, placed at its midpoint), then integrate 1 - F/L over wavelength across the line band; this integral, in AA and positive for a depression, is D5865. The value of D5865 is -2.6 AA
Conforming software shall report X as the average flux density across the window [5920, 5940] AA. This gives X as 27.5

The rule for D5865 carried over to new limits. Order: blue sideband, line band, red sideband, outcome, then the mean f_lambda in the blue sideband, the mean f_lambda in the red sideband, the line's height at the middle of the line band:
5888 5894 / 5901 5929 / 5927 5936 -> -1.1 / 24.5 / 27.5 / 26.3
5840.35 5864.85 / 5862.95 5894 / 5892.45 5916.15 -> -0.8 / 28.4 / 26.2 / 27.3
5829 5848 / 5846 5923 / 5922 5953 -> 0.9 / 28.2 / 27.4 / 27.8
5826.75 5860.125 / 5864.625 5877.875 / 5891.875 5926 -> -1.2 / 28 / 26.6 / 27.4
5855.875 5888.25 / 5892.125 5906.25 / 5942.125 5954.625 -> 1.0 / 28.5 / 27.2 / 28.1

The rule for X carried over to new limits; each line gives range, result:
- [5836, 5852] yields 28.3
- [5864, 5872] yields 28.2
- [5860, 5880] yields 29.6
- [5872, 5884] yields 30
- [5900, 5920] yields 27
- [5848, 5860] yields 27.7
